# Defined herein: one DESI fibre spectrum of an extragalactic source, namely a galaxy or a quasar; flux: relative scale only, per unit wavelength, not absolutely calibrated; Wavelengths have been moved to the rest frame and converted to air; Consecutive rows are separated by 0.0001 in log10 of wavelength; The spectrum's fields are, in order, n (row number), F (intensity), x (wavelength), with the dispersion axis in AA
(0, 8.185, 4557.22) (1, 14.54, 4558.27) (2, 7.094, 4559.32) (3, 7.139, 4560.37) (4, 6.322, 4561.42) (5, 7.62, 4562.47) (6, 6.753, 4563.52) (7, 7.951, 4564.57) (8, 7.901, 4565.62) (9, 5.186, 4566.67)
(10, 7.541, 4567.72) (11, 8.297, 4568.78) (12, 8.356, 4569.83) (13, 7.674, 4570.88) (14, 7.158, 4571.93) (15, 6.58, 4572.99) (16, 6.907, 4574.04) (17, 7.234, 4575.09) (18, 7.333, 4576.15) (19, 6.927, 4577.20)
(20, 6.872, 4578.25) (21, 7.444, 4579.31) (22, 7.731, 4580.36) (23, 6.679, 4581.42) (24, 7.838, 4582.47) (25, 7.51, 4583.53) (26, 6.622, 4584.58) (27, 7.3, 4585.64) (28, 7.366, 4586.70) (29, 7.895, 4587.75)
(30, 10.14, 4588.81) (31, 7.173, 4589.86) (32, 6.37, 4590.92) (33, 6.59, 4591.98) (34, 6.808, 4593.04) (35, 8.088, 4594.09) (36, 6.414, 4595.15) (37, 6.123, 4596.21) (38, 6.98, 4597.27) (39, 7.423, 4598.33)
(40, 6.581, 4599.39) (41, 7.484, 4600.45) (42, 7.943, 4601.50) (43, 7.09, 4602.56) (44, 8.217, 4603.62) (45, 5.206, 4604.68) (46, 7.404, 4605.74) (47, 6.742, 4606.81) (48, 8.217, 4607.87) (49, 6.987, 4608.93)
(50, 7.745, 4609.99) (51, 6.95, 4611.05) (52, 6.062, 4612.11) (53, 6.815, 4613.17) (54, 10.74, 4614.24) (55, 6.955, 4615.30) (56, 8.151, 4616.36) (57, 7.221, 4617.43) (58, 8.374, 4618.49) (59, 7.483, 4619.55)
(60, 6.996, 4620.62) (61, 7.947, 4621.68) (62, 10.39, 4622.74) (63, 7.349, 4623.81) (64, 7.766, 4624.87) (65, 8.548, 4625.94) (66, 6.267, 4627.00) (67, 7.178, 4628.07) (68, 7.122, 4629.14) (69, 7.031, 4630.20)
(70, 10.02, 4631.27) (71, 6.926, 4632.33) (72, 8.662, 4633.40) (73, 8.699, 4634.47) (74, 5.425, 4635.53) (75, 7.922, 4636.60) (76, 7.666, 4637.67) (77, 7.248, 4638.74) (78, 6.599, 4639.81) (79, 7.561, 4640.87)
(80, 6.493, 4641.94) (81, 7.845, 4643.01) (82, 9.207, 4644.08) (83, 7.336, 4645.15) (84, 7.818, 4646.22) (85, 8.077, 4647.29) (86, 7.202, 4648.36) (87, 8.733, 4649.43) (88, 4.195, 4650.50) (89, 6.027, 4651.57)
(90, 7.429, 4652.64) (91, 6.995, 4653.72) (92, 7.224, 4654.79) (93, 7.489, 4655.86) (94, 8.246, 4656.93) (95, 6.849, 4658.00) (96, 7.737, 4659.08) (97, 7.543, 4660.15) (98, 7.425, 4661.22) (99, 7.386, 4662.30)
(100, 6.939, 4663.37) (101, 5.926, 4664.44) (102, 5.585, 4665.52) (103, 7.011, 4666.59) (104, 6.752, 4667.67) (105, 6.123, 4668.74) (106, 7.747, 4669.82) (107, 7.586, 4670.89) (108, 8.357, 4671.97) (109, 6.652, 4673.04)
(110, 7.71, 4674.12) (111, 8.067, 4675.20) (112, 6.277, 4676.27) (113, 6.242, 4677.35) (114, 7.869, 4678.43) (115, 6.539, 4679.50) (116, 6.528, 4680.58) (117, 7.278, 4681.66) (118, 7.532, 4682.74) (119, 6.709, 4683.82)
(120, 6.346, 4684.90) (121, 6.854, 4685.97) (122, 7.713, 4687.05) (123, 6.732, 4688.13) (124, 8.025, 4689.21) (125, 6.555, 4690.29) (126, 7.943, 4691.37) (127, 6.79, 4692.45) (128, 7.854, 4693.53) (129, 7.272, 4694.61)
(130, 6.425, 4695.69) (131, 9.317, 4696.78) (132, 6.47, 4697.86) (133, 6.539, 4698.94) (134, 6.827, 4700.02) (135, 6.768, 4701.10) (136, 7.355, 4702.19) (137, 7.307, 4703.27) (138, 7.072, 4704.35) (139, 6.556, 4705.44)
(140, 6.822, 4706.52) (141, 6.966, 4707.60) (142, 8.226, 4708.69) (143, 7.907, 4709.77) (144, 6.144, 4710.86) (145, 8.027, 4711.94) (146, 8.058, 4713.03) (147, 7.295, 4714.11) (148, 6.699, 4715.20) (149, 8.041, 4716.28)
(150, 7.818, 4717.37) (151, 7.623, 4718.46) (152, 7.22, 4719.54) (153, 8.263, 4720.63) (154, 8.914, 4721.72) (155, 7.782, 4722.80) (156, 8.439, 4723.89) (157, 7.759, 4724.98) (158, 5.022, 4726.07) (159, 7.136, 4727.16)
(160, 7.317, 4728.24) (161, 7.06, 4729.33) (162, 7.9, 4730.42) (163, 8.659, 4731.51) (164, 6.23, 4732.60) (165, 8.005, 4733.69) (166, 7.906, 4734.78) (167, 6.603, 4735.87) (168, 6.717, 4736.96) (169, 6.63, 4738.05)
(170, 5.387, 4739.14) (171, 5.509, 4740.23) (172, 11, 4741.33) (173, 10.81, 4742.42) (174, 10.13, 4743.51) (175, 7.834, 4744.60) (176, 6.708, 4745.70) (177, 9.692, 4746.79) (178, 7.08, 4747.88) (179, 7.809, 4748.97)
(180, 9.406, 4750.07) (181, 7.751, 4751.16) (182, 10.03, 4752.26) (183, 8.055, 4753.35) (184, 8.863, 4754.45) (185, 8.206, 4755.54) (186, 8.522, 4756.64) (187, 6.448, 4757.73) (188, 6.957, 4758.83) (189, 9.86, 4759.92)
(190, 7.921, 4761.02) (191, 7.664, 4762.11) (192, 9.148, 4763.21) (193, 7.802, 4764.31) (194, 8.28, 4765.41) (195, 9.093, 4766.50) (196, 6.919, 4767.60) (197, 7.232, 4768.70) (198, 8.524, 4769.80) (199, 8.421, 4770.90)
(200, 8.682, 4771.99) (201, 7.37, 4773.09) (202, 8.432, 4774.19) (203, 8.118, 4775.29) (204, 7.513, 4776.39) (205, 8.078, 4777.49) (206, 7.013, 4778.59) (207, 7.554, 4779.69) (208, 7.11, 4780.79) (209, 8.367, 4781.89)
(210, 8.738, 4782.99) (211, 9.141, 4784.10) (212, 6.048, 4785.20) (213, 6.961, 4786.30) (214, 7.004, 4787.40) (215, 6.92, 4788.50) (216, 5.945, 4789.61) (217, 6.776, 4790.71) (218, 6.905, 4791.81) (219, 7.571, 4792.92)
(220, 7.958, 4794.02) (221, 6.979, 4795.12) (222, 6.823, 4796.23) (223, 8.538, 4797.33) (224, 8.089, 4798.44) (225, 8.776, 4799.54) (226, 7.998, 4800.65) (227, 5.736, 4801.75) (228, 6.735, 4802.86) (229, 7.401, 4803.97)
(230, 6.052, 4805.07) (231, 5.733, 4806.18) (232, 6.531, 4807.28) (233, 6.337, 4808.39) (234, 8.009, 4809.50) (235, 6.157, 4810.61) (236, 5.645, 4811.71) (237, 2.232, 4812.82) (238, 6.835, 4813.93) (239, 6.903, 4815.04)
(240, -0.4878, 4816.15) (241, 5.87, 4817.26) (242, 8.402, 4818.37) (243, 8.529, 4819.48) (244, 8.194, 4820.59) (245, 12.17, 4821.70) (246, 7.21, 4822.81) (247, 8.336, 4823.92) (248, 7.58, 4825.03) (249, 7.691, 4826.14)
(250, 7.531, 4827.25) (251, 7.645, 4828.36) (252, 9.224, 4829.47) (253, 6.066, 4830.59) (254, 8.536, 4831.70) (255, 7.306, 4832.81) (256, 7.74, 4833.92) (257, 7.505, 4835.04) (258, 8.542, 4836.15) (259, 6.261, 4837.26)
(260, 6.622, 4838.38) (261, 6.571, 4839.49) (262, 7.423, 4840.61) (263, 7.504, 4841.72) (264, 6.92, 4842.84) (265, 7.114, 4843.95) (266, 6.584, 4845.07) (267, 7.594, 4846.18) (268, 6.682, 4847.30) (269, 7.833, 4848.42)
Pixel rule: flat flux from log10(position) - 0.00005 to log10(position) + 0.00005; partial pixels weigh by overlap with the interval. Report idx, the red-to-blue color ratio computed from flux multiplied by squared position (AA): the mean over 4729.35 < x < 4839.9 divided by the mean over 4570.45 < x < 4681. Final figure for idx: 1.10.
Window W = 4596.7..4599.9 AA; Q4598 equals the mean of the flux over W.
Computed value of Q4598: 6.98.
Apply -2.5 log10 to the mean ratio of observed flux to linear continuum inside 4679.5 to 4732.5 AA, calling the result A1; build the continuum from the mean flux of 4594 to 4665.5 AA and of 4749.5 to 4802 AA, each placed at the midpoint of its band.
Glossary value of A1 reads 0.05 mag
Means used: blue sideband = 7.4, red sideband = 7.85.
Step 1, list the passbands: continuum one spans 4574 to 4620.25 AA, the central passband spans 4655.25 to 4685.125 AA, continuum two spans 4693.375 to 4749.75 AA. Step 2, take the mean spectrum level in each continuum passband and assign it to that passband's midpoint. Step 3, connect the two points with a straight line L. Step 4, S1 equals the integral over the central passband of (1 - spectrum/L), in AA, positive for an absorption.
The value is 1.39 AA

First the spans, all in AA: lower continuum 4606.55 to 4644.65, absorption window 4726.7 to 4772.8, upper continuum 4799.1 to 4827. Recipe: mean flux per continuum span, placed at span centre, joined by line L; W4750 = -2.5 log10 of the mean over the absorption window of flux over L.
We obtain -0.13 mag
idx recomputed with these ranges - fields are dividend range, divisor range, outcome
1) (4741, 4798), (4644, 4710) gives 1.16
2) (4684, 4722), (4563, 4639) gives 1.03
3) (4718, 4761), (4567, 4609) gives 1.16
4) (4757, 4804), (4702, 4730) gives 1.06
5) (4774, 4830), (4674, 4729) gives 1.03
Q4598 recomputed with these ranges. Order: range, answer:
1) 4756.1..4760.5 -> 7.95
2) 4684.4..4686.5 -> 6.63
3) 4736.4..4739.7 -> 6.25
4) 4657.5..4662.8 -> 7.38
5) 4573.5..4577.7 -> 7.11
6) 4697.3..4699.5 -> 6.55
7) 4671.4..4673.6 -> 7.5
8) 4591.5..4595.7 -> 6.98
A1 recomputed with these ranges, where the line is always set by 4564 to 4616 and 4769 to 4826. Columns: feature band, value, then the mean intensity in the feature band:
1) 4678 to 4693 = 0.025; 7.1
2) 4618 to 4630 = -0.066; 7.74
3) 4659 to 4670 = 0.063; 6.86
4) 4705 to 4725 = -0.052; 7.61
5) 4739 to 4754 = -0.167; 8.45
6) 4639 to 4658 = -0.005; 7.31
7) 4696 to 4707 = 0.026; 7.09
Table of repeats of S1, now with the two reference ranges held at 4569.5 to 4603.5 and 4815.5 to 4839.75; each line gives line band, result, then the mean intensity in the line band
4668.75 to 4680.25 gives 0.1 AA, 7.24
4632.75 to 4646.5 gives -0.5 AA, 7.56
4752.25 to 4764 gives -1.4 AA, 8.25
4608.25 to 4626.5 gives -1.2 AA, 7.8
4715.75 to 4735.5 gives -0.7 AA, 7.61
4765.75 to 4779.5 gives -1.0 AA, 7.95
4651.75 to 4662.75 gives -0.1 AA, 7.38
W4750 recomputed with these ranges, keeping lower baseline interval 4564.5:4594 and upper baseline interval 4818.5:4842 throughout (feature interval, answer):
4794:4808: 0.092 mag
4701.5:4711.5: 0.064 mag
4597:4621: 0.001 mag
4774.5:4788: 0.012 mag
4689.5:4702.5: 0.056 mag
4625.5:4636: -0.023 mag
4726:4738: 0.063 mag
